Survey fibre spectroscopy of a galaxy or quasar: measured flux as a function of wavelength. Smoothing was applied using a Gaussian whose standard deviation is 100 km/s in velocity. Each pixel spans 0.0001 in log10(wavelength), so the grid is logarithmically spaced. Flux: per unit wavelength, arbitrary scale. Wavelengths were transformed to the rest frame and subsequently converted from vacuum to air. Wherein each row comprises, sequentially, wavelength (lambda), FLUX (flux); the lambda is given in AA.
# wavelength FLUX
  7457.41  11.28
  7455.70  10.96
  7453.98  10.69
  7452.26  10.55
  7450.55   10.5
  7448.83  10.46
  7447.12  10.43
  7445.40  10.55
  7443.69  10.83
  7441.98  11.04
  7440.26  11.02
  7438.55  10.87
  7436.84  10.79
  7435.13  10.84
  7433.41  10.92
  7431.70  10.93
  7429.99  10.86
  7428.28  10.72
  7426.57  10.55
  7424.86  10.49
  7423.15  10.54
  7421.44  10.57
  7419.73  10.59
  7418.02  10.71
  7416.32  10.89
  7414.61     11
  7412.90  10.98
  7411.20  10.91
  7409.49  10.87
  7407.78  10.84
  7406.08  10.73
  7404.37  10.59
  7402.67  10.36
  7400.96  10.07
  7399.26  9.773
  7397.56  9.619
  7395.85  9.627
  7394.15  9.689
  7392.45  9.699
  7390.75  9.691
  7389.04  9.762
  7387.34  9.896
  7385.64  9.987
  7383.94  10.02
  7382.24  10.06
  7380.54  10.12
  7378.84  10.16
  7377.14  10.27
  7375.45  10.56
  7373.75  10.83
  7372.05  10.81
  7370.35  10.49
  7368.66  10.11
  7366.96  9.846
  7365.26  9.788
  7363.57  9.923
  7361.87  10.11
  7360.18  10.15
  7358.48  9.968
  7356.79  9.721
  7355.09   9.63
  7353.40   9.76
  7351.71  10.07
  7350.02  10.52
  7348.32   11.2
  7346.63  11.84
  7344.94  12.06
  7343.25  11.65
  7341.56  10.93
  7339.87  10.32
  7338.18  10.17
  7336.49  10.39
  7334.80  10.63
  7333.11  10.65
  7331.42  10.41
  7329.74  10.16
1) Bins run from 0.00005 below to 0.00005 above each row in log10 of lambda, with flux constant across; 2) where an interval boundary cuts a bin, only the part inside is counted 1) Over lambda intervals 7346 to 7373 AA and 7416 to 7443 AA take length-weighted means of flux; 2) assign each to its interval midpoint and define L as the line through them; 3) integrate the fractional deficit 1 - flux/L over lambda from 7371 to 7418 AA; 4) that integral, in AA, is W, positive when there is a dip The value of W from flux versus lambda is 0.92 AA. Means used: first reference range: 10.2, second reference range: 10.8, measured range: 10.3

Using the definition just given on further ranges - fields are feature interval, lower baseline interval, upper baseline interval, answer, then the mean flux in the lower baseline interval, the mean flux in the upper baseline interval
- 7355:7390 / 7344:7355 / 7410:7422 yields 2.3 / 10.8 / 10.8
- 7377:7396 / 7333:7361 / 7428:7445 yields 1.4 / 10.6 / 10.9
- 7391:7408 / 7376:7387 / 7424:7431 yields 0.4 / 10.1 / 10.7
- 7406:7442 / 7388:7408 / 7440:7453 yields -1.5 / 10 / 10.7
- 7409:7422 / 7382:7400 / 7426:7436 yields -0.5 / 9.79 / 10.8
